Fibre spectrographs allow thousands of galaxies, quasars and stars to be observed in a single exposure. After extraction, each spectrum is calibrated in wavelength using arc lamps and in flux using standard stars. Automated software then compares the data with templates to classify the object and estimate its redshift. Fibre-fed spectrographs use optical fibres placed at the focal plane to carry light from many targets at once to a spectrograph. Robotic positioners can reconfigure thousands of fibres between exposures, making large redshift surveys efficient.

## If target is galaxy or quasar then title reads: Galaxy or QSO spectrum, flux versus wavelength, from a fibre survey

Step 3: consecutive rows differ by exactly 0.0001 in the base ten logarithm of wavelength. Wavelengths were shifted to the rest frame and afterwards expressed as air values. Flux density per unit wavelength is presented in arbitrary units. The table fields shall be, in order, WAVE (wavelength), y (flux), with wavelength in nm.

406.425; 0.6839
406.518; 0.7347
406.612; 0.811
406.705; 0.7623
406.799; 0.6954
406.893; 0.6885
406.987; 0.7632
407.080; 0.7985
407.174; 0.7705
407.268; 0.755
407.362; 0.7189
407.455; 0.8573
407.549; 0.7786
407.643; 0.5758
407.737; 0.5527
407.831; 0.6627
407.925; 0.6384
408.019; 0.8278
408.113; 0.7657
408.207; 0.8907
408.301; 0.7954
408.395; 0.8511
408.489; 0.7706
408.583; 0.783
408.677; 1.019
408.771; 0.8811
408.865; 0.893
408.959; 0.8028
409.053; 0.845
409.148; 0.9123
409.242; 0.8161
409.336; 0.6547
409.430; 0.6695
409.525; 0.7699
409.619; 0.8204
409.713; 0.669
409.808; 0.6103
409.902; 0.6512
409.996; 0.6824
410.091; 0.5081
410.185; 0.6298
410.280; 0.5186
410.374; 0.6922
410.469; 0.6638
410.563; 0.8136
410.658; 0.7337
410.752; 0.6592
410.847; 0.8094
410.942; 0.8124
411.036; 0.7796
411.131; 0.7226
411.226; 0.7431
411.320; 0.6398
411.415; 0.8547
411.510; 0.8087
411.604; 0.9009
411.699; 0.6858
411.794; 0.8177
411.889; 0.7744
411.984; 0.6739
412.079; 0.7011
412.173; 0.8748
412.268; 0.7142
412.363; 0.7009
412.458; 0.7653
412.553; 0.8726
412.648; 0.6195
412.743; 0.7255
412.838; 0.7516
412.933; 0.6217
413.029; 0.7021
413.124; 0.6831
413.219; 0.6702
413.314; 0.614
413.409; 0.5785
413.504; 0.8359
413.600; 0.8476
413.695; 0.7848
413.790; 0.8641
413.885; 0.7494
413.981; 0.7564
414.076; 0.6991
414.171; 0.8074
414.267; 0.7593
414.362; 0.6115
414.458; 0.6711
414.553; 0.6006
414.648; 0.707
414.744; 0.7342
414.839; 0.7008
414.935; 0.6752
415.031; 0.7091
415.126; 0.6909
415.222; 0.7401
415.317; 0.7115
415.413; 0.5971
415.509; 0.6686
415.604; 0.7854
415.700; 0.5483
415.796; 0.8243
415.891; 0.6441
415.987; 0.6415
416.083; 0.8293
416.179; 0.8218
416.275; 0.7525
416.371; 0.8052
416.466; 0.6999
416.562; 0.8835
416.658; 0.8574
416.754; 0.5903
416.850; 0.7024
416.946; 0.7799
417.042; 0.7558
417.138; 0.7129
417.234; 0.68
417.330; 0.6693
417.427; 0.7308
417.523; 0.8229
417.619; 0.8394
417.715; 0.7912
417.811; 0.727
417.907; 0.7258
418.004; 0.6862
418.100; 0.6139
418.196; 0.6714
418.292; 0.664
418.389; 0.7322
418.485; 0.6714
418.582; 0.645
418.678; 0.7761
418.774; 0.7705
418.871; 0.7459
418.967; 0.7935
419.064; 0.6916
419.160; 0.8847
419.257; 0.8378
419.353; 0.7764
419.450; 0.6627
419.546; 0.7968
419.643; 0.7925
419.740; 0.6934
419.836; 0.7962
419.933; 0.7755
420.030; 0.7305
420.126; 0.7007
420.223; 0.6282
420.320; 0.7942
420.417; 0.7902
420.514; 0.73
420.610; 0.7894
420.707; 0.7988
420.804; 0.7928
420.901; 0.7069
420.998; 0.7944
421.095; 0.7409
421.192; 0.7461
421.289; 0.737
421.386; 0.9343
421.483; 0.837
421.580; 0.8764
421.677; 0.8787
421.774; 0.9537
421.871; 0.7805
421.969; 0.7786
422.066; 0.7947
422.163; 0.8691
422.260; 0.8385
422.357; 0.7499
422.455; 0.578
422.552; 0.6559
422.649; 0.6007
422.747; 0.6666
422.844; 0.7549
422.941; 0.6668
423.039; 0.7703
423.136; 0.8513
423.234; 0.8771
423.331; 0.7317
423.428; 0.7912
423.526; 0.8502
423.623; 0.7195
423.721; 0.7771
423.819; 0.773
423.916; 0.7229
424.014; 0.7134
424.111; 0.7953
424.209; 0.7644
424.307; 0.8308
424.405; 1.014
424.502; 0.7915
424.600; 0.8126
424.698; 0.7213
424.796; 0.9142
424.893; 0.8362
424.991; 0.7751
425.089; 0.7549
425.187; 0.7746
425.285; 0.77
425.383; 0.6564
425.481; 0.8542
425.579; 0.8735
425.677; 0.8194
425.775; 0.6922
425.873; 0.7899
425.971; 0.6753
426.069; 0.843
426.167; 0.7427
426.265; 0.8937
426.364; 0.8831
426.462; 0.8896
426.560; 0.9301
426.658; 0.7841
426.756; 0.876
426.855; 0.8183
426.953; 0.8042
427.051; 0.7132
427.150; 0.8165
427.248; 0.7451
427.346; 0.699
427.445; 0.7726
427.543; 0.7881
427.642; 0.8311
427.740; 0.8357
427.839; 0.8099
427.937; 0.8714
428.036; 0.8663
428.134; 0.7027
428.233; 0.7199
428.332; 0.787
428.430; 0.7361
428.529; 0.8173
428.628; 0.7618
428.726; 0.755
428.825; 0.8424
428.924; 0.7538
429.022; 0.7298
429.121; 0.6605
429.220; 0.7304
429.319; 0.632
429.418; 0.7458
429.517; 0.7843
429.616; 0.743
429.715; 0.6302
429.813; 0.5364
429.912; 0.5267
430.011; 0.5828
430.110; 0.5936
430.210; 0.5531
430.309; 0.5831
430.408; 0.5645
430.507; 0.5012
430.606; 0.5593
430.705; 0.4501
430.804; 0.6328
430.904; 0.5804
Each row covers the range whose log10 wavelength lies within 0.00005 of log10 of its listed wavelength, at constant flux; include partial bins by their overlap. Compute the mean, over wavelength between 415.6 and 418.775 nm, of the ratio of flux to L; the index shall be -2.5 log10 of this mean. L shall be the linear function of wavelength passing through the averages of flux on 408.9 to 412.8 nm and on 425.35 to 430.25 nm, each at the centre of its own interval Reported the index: 0.02 mag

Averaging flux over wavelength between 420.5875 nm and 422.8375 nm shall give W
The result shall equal 0.777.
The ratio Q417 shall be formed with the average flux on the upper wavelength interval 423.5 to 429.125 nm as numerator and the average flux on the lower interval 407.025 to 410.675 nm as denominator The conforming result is 1.06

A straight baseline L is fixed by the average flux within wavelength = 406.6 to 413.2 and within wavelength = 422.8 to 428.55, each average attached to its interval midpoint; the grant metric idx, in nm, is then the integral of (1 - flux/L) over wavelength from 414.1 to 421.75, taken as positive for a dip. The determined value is 0.29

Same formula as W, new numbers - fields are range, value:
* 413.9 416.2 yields 0.705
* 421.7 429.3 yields 0.784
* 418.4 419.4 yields 0.759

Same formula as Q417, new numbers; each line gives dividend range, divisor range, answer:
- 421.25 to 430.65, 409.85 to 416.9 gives 1.05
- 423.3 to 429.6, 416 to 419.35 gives 1.06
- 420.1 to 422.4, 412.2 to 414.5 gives 1.09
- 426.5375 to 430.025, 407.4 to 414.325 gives 1.01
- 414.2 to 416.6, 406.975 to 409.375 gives 0.91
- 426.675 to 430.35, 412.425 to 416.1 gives 1.03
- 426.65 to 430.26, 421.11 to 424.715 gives 0.94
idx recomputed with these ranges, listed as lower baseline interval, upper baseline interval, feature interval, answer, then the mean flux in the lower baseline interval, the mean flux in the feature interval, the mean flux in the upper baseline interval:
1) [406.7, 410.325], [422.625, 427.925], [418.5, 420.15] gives 0.04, 0.745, 0.756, 0.791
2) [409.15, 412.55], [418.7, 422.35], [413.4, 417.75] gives 0.13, 0.729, 0.733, 0.785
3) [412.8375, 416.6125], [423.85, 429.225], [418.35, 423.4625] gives -0.05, 0.719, 0.765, 0.793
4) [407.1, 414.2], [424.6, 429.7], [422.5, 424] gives 0.06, 0.745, 0.746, 0.784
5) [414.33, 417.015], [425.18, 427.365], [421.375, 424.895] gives -0.07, 0.715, 0.789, 0.799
